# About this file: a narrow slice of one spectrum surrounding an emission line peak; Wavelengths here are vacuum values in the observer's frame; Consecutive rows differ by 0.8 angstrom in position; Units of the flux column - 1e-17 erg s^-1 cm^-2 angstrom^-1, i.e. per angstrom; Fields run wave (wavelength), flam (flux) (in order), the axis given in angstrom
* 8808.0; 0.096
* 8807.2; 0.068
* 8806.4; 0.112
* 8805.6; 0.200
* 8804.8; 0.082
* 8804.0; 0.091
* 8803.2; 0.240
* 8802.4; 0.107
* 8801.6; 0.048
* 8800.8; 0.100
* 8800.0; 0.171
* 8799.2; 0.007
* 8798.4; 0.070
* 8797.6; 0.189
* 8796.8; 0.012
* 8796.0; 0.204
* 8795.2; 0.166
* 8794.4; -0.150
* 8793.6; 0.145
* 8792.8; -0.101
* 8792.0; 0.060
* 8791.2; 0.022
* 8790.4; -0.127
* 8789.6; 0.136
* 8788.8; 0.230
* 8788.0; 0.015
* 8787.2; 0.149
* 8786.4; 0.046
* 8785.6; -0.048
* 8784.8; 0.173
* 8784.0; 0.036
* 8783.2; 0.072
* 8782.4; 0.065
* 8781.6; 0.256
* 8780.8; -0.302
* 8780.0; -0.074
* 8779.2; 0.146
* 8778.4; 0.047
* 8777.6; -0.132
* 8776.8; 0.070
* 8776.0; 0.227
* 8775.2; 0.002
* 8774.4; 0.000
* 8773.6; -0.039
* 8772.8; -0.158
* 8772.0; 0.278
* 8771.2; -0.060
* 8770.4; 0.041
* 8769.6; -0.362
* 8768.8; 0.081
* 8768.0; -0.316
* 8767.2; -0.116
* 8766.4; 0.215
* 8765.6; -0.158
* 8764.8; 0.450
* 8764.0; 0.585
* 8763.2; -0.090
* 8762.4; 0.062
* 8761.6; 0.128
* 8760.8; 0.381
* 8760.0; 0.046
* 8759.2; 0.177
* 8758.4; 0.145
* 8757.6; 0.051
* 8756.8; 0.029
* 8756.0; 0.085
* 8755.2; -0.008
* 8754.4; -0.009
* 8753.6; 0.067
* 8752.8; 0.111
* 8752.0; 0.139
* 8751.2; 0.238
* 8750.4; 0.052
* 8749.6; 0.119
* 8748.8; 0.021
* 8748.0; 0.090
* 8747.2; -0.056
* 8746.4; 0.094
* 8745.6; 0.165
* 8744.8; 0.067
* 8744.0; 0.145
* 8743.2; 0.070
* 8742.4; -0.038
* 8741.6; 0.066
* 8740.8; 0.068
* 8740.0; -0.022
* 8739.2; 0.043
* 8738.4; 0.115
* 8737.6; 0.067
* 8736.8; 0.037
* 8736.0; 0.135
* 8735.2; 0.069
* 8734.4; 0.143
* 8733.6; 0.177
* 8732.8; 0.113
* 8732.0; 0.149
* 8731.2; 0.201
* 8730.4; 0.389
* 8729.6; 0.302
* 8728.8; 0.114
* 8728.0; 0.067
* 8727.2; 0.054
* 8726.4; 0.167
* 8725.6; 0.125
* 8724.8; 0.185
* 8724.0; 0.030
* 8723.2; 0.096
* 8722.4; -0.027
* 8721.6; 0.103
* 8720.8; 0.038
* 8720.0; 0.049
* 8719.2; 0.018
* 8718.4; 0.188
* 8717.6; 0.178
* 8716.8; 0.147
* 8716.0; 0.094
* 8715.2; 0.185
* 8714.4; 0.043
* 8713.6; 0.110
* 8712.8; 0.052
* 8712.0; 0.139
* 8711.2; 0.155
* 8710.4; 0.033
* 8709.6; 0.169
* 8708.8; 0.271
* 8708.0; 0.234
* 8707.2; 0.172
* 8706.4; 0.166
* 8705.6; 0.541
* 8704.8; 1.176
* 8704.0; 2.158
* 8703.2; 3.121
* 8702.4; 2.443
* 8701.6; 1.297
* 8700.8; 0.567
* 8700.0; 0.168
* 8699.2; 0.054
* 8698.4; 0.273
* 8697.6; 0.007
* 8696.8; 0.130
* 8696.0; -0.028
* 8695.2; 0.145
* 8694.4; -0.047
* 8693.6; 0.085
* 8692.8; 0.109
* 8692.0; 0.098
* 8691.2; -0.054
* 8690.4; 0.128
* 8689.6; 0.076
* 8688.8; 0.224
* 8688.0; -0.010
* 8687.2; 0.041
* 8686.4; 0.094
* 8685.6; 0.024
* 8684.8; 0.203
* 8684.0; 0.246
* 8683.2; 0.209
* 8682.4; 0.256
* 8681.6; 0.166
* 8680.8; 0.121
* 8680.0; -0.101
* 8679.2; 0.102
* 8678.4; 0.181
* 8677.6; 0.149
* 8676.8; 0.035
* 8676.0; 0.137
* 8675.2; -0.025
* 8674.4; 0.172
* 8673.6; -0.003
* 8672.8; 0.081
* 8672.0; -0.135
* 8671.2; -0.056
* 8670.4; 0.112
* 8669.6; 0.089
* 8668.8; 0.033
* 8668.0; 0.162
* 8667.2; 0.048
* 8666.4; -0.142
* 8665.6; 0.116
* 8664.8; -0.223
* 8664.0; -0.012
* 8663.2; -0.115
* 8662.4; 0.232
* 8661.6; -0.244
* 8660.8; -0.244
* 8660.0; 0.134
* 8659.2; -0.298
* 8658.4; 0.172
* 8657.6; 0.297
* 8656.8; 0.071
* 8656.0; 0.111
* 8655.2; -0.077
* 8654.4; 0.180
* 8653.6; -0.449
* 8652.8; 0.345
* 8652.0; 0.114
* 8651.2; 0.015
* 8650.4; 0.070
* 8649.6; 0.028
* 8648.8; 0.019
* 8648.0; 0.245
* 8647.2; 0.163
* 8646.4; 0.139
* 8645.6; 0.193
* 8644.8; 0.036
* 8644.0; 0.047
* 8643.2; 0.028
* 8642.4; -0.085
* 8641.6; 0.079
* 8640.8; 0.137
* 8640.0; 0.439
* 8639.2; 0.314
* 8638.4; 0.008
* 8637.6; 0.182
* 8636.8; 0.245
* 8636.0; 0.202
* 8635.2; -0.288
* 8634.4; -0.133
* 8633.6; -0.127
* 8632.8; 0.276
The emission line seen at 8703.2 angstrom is H-alpha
